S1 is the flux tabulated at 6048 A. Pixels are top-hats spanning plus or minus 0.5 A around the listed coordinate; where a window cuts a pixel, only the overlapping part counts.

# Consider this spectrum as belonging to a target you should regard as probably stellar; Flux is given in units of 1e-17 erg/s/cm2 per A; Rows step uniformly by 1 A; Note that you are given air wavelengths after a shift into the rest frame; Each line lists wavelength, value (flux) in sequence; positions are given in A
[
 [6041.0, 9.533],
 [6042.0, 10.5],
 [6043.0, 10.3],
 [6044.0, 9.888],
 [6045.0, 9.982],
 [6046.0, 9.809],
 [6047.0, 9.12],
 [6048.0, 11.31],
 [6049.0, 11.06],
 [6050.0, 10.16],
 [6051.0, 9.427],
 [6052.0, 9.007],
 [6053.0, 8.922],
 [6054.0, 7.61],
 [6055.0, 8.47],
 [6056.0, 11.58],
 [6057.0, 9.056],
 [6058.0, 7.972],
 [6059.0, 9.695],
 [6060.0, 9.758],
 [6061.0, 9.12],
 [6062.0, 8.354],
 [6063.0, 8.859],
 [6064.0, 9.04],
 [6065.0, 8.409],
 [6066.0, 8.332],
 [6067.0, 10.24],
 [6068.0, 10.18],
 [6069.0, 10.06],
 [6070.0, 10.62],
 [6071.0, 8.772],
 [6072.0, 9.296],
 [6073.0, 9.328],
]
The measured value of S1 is 11.31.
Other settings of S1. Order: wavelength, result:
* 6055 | 8.47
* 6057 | 9.056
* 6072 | 9.296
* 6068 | 10.18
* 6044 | 9.888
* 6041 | 9.533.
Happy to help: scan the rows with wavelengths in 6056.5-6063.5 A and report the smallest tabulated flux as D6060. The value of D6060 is 7.972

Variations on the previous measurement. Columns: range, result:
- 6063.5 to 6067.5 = 8.332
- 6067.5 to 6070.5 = 10.06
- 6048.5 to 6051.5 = 9.427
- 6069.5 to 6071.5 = 8.772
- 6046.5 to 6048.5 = 9.12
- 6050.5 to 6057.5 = 7.61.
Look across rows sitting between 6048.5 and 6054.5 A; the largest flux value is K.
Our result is 11.06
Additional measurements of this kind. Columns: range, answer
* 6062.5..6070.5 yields 10.62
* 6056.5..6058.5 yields 9.056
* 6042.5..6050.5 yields 11.31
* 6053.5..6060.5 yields 11.58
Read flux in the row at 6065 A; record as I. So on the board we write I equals 8.409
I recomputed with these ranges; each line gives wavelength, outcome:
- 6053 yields 8.922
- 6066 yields 8.332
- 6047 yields 9.12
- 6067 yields 10.24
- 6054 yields 7.61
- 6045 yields 9.982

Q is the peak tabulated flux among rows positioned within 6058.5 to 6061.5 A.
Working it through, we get 9.758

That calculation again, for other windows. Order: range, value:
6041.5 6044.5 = 10.5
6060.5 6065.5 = 9.12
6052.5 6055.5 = 8.922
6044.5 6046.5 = 9.982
